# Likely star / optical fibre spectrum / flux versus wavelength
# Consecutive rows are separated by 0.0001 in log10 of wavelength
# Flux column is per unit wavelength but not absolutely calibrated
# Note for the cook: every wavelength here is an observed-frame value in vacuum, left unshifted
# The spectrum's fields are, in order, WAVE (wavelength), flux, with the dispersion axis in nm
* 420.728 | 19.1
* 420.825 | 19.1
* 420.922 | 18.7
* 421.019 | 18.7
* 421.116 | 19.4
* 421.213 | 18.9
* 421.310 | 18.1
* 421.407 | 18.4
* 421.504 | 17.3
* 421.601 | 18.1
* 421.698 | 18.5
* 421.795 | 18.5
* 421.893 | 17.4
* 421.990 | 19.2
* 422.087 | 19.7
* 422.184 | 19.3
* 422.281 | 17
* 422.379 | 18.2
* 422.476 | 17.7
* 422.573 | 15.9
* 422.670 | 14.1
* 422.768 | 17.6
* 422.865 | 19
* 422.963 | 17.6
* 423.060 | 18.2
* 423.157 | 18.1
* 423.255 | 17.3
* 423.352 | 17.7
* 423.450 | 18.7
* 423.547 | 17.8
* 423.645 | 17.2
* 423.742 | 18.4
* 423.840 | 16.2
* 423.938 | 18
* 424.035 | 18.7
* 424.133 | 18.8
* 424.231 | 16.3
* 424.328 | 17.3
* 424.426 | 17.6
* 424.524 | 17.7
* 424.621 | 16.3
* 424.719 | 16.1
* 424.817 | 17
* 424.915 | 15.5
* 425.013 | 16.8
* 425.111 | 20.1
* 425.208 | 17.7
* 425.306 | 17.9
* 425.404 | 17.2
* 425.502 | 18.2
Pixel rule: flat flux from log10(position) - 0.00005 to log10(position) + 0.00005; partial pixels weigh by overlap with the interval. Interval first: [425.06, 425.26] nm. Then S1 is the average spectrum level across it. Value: 18.9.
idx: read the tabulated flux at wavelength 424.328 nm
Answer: 17.3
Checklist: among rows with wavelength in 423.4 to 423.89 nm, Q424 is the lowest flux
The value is 16.2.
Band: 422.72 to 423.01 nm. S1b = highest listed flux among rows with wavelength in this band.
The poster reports 19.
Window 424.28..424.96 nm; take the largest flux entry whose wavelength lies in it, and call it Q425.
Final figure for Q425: 17.7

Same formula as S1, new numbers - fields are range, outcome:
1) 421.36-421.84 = 18.2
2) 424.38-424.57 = 17.6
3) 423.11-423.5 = 17.9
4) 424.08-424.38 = 17.5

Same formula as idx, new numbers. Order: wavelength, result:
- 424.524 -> 17.7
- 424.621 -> 16.3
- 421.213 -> 18.9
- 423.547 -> 17.8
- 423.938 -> 18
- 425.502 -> 18.2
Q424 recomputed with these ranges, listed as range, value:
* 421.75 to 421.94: 17.4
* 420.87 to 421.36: 18.1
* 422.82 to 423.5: 17.3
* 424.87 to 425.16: 15.5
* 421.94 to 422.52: 17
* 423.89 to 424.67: 16.3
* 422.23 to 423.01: 14.1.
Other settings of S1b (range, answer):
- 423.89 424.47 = 18.8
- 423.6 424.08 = 18.7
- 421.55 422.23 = 19.7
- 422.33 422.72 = 18.2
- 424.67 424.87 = 17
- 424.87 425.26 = 20.1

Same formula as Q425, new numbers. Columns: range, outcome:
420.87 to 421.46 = 19.4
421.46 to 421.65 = 18.1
